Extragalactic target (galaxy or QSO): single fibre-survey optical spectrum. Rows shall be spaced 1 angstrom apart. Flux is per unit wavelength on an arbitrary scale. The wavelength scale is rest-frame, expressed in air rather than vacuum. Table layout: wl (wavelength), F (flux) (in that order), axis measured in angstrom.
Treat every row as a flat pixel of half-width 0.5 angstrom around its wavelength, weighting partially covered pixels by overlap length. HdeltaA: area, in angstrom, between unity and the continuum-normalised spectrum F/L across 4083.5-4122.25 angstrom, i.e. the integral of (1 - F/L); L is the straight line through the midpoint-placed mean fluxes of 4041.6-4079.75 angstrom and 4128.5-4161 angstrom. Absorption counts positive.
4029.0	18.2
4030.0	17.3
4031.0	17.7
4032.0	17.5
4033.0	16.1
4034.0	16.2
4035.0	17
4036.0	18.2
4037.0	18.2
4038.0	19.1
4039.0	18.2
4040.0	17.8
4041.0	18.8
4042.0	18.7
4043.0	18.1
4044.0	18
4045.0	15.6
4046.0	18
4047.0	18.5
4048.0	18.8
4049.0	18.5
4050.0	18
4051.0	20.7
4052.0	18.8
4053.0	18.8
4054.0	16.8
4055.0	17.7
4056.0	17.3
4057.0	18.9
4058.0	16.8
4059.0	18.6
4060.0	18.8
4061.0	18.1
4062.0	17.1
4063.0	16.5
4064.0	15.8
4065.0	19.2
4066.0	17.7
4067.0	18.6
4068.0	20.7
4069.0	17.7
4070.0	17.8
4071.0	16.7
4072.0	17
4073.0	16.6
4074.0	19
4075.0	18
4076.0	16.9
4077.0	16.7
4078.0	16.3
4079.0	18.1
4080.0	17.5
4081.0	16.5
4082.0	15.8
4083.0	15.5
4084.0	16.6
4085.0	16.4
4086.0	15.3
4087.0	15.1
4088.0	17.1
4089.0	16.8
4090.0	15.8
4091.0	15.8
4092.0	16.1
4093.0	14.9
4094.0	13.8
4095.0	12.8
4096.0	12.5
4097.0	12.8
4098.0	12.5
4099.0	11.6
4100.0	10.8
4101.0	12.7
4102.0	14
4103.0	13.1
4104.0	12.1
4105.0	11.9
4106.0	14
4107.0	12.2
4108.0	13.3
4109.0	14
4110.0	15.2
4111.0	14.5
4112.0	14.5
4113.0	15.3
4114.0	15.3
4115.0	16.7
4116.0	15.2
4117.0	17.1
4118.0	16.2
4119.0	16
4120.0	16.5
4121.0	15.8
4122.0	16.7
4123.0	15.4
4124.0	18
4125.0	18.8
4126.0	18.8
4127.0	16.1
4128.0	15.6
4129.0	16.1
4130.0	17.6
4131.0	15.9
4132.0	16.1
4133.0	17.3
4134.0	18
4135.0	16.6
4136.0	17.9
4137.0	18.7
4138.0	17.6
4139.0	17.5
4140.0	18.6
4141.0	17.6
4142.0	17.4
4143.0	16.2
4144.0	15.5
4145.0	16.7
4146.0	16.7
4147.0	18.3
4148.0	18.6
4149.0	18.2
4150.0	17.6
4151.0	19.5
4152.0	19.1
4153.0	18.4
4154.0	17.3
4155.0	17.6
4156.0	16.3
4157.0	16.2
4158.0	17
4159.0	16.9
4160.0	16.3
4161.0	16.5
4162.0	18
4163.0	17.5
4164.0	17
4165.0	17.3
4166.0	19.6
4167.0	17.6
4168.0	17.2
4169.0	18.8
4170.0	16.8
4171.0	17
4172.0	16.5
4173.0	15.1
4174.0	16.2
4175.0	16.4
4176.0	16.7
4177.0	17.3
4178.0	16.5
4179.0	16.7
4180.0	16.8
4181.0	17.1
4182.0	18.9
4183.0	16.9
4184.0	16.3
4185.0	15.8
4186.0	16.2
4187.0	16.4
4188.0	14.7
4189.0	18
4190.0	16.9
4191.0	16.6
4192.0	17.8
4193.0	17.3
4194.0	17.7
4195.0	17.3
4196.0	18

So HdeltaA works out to 6.7 angstrom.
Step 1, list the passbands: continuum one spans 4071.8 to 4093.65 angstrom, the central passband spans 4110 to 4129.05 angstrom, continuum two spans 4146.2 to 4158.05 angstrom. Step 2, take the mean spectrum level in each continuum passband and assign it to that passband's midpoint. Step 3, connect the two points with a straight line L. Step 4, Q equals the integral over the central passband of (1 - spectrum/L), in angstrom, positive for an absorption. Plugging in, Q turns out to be 1.11 angstrom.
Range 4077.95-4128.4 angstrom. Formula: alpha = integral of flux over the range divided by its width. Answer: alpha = 15.1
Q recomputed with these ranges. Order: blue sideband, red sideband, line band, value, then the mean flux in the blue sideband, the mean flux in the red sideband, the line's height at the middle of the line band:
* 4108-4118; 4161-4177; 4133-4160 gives -1.85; 15.3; 17.2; 16.4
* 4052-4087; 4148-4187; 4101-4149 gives 3.28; 17.4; 17.2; 17.3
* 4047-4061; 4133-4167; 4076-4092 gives 1.52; 18.3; 17.5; 18.1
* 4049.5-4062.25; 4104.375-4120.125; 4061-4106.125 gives 2.34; 18.2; 14.8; 16.5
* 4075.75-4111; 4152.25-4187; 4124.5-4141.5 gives -1.57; 14.6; 17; 15.9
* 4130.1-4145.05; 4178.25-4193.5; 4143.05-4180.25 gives -0.47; 17.2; 16.8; 17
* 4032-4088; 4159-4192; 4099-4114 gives 3.40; 17.6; 16.9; 17.3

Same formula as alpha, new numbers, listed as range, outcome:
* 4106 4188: 16.8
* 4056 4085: 17.5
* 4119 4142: 17.1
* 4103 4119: 14.5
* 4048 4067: 18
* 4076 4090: 16.4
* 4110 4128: 16.2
